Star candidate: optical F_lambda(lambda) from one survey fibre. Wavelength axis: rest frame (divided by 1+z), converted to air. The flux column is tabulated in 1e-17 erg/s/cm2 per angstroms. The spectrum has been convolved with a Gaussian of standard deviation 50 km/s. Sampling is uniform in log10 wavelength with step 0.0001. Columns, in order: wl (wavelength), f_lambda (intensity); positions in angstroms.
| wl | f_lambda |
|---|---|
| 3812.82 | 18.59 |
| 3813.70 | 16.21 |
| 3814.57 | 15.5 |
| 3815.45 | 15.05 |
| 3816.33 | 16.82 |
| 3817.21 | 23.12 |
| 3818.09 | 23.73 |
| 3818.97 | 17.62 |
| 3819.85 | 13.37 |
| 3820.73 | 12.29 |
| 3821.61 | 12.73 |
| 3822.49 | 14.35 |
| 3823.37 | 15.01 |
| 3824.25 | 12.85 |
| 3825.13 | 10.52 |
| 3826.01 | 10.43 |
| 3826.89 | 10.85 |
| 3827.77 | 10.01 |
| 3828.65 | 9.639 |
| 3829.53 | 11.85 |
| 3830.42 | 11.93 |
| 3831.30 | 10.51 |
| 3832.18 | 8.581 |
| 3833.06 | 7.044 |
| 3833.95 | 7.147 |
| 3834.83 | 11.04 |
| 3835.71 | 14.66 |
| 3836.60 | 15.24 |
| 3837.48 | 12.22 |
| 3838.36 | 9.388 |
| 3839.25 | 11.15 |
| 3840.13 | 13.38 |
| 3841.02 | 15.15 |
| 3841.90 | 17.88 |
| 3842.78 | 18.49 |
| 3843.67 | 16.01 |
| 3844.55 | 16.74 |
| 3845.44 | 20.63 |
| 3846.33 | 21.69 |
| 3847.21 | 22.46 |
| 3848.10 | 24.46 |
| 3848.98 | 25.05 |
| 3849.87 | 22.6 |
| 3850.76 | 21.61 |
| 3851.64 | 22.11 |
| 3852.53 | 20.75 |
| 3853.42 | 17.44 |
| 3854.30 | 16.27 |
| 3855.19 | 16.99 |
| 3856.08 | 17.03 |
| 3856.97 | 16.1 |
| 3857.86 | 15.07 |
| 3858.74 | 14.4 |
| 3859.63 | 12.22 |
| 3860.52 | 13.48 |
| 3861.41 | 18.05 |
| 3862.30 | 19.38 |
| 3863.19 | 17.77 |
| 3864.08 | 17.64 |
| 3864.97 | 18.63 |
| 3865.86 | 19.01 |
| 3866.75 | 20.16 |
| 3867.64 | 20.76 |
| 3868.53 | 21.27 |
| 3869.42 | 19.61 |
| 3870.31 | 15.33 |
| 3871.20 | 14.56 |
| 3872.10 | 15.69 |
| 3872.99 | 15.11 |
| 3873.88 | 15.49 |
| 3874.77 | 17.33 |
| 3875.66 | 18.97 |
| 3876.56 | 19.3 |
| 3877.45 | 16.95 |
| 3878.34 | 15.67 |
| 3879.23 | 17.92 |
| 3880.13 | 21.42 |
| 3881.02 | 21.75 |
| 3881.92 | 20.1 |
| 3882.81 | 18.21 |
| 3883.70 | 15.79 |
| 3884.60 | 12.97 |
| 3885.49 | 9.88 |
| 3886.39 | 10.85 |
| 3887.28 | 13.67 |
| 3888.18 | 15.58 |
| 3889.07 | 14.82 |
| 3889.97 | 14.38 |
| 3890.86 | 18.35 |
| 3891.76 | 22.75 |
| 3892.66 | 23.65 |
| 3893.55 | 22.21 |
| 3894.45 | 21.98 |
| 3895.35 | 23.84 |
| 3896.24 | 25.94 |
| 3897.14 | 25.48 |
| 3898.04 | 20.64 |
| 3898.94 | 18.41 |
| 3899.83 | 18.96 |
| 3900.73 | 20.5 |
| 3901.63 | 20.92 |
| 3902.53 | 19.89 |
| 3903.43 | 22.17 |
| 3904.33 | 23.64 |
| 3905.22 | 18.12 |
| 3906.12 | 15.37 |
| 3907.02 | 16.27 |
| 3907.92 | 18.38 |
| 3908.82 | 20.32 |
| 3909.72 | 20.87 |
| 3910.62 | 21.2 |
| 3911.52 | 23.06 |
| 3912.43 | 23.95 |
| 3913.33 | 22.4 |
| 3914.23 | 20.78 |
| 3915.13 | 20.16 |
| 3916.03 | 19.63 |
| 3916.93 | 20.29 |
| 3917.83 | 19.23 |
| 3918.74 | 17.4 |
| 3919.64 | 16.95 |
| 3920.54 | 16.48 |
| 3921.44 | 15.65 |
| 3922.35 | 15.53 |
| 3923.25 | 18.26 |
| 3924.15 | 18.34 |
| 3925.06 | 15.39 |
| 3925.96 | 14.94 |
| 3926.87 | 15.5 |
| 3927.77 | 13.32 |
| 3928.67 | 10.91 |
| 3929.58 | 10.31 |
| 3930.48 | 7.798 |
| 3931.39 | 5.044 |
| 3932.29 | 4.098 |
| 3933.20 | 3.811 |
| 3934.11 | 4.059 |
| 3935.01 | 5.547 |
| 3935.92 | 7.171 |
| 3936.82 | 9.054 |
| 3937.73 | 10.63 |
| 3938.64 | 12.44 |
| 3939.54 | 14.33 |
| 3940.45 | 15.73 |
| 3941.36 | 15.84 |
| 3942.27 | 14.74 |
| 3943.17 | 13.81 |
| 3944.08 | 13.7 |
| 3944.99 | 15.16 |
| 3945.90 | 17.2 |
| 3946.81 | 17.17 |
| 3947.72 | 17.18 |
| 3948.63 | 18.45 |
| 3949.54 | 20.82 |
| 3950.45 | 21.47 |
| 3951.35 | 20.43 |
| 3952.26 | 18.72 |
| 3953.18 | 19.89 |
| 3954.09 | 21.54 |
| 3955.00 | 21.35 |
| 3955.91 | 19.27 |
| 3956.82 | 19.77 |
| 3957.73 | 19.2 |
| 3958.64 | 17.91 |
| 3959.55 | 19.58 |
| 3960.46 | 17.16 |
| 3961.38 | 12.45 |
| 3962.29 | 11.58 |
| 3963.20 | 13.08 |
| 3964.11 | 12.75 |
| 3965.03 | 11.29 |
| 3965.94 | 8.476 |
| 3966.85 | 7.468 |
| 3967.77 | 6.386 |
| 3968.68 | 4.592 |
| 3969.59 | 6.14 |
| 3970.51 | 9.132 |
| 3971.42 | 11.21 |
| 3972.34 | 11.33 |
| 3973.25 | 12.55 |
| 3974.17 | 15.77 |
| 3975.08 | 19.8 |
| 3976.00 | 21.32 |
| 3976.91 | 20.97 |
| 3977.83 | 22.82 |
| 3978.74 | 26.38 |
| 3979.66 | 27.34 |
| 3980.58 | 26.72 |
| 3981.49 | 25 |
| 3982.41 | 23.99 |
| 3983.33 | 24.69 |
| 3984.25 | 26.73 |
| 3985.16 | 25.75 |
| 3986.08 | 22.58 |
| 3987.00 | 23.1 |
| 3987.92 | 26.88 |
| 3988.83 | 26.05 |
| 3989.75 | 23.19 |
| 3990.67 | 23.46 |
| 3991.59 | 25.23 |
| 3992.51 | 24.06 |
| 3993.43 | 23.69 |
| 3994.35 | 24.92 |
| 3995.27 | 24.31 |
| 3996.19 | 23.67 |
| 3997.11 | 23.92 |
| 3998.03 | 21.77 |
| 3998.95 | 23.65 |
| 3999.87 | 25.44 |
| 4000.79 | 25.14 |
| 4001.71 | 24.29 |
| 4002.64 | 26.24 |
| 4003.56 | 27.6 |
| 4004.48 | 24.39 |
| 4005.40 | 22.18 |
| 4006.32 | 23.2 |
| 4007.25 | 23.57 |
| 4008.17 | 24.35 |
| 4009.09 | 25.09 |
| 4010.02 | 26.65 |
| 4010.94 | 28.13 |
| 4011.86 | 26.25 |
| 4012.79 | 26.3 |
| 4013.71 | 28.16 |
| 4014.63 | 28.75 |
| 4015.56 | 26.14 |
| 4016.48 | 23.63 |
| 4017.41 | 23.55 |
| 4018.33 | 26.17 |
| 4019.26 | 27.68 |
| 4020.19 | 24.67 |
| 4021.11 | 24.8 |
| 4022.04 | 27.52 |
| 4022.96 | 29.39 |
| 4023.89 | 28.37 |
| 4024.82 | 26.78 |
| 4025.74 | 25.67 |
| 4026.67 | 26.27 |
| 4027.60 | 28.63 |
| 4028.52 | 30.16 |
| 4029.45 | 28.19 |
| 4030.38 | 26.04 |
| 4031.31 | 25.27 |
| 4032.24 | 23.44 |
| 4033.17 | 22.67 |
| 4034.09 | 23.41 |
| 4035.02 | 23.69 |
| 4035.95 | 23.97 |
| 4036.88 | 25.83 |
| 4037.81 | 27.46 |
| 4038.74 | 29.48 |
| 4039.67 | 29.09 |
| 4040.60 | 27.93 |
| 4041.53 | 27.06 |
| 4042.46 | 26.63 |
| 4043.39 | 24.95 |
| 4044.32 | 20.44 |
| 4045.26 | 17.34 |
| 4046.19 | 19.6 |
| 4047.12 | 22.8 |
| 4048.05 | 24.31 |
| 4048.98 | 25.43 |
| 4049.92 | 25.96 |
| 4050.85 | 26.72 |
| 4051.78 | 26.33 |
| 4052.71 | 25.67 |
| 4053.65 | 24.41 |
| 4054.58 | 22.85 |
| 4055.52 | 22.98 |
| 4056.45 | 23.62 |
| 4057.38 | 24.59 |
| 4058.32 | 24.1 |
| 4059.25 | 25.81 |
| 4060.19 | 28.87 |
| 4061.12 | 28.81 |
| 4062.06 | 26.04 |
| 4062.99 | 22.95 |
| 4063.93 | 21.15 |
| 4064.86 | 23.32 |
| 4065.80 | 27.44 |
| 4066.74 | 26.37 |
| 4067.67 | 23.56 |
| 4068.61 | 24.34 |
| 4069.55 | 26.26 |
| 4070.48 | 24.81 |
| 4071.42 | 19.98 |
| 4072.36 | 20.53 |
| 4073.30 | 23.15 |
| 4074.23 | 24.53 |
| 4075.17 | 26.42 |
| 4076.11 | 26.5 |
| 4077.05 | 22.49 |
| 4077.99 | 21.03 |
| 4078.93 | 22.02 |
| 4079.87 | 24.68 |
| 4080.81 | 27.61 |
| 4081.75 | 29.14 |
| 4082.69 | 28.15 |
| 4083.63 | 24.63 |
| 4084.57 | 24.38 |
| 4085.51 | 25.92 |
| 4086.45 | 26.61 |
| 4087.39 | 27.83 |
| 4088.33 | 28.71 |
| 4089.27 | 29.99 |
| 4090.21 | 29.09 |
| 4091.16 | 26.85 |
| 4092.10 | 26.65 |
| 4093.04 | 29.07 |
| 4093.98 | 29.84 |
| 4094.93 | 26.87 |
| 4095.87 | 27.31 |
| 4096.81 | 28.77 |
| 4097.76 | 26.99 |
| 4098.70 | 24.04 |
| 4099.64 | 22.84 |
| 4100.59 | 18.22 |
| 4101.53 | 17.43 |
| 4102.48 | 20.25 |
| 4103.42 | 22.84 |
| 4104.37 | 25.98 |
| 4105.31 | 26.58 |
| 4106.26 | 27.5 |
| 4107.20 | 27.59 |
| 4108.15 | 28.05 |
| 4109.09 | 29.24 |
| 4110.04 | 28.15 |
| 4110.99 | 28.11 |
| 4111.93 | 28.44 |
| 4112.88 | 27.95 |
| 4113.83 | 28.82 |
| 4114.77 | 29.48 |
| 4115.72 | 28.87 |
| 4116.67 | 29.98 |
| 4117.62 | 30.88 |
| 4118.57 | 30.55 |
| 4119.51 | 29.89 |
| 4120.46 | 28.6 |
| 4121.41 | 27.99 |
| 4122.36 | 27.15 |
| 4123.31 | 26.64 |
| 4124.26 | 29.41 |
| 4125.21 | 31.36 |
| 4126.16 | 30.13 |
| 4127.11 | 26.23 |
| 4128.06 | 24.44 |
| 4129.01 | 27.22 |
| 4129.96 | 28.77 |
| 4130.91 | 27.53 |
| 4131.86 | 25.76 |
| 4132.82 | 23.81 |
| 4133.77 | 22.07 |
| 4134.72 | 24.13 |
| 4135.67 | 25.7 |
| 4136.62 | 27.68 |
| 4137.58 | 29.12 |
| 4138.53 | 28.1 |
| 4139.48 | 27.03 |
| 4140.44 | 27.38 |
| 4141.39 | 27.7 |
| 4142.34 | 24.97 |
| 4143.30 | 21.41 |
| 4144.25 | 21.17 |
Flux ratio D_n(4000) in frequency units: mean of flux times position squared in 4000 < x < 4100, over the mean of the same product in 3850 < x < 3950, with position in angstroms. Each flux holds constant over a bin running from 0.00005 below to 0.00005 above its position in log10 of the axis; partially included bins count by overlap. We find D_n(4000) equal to 1.63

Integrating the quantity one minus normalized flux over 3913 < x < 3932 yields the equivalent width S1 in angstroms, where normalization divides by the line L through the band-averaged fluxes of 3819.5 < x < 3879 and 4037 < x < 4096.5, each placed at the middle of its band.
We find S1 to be 3.2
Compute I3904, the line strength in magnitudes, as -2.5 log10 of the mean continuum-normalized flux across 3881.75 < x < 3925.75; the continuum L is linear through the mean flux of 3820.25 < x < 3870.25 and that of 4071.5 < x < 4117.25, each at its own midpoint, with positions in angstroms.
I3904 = -0.05 mag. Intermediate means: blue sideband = 15.7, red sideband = 26.1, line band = 18.9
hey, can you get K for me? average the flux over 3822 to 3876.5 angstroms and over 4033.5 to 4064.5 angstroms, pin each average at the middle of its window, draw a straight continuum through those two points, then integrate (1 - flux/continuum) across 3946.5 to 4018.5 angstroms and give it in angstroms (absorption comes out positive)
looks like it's 3.5 angstroms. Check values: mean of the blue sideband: 15.9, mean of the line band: 20.9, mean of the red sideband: 24.8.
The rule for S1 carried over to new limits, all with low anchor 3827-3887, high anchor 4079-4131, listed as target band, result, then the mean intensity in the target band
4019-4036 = -1.7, 26.2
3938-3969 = 7.3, 15.6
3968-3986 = 2.2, 19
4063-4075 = 0.8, 23.8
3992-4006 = -1.1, 24.3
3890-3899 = -2.1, 22.1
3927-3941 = 7.5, 9.15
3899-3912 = -1.1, 19.9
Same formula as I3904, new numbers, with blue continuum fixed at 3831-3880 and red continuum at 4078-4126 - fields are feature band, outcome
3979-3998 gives -0.111 mag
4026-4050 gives -0.037 mag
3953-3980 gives 0.348 mag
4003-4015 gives -0.114 mag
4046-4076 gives 0.033 mag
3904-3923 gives -0.006 mag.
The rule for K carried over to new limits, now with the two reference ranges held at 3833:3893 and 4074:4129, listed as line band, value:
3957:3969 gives 4.77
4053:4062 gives -0.05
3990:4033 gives -4.47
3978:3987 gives -1.36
